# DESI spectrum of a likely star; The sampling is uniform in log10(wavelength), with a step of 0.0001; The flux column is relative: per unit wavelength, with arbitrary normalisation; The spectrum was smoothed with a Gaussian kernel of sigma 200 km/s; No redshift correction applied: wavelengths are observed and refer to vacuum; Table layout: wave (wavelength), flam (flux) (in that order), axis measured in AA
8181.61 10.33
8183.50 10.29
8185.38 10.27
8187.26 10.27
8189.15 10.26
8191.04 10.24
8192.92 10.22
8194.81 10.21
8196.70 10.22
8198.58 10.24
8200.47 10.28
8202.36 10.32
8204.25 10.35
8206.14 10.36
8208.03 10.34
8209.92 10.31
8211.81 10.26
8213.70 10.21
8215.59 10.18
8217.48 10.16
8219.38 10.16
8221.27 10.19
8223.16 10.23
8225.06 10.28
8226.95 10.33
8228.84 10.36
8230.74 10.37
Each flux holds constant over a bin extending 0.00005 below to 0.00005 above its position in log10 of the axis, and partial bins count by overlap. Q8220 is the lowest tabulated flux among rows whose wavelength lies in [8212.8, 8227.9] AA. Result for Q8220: 10.16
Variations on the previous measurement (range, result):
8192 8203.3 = 10.21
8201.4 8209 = 10.32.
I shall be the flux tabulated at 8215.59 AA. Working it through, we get 10.18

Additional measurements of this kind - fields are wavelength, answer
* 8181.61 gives 10.33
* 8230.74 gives 10.37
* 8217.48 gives 10.16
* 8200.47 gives 10.28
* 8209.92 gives 10.31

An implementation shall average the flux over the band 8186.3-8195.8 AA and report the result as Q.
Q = 10.2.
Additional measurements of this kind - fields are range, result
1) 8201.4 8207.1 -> 10.3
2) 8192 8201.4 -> 10.2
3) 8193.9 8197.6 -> 10.2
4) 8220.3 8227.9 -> 10.3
